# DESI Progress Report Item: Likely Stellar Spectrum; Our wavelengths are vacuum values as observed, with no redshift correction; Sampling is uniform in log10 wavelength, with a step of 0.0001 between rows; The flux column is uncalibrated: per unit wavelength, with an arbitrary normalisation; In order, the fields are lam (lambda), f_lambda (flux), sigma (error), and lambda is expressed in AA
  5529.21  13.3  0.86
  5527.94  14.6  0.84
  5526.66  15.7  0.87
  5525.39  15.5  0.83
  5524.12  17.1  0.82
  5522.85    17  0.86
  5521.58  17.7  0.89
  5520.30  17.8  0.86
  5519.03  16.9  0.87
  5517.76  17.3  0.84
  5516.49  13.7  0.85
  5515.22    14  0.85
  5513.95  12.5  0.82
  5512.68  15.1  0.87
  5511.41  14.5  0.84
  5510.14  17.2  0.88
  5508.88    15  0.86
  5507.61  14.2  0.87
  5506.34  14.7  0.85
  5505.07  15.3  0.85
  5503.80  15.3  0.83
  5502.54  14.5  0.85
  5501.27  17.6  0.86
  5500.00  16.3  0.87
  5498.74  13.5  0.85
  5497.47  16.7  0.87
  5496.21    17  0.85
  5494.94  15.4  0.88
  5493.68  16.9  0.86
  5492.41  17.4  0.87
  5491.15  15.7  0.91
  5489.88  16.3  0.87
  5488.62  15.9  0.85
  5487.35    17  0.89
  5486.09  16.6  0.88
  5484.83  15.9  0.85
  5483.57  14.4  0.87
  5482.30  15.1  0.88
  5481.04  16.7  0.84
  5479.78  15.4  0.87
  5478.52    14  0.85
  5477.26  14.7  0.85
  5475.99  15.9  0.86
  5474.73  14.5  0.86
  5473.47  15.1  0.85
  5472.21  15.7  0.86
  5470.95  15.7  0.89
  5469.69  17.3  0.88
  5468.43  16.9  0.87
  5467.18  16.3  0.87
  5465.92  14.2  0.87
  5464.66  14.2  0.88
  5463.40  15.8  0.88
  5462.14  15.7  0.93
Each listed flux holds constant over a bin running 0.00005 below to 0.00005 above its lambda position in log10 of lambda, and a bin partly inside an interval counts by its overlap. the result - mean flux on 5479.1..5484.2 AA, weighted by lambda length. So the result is 15.4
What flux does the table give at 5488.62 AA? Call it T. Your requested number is 15.9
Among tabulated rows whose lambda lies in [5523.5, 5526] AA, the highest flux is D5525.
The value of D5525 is 17.1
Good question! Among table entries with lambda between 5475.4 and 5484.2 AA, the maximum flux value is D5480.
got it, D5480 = 16.7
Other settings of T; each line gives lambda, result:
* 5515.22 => 14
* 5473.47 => 15.1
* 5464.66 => 14.2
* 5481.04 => 16.7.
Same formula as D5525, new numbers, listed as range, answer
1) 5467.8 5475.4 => 17.3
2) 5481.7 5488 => 17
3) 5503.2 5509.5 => 15.3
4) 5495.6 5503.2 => 17.6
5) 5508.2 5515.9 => 17.2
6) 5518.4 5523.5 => 17.8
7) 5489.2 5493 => 17.4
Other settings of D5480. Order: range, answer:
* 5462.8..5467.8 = 16.3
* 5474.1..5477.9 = 15.9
